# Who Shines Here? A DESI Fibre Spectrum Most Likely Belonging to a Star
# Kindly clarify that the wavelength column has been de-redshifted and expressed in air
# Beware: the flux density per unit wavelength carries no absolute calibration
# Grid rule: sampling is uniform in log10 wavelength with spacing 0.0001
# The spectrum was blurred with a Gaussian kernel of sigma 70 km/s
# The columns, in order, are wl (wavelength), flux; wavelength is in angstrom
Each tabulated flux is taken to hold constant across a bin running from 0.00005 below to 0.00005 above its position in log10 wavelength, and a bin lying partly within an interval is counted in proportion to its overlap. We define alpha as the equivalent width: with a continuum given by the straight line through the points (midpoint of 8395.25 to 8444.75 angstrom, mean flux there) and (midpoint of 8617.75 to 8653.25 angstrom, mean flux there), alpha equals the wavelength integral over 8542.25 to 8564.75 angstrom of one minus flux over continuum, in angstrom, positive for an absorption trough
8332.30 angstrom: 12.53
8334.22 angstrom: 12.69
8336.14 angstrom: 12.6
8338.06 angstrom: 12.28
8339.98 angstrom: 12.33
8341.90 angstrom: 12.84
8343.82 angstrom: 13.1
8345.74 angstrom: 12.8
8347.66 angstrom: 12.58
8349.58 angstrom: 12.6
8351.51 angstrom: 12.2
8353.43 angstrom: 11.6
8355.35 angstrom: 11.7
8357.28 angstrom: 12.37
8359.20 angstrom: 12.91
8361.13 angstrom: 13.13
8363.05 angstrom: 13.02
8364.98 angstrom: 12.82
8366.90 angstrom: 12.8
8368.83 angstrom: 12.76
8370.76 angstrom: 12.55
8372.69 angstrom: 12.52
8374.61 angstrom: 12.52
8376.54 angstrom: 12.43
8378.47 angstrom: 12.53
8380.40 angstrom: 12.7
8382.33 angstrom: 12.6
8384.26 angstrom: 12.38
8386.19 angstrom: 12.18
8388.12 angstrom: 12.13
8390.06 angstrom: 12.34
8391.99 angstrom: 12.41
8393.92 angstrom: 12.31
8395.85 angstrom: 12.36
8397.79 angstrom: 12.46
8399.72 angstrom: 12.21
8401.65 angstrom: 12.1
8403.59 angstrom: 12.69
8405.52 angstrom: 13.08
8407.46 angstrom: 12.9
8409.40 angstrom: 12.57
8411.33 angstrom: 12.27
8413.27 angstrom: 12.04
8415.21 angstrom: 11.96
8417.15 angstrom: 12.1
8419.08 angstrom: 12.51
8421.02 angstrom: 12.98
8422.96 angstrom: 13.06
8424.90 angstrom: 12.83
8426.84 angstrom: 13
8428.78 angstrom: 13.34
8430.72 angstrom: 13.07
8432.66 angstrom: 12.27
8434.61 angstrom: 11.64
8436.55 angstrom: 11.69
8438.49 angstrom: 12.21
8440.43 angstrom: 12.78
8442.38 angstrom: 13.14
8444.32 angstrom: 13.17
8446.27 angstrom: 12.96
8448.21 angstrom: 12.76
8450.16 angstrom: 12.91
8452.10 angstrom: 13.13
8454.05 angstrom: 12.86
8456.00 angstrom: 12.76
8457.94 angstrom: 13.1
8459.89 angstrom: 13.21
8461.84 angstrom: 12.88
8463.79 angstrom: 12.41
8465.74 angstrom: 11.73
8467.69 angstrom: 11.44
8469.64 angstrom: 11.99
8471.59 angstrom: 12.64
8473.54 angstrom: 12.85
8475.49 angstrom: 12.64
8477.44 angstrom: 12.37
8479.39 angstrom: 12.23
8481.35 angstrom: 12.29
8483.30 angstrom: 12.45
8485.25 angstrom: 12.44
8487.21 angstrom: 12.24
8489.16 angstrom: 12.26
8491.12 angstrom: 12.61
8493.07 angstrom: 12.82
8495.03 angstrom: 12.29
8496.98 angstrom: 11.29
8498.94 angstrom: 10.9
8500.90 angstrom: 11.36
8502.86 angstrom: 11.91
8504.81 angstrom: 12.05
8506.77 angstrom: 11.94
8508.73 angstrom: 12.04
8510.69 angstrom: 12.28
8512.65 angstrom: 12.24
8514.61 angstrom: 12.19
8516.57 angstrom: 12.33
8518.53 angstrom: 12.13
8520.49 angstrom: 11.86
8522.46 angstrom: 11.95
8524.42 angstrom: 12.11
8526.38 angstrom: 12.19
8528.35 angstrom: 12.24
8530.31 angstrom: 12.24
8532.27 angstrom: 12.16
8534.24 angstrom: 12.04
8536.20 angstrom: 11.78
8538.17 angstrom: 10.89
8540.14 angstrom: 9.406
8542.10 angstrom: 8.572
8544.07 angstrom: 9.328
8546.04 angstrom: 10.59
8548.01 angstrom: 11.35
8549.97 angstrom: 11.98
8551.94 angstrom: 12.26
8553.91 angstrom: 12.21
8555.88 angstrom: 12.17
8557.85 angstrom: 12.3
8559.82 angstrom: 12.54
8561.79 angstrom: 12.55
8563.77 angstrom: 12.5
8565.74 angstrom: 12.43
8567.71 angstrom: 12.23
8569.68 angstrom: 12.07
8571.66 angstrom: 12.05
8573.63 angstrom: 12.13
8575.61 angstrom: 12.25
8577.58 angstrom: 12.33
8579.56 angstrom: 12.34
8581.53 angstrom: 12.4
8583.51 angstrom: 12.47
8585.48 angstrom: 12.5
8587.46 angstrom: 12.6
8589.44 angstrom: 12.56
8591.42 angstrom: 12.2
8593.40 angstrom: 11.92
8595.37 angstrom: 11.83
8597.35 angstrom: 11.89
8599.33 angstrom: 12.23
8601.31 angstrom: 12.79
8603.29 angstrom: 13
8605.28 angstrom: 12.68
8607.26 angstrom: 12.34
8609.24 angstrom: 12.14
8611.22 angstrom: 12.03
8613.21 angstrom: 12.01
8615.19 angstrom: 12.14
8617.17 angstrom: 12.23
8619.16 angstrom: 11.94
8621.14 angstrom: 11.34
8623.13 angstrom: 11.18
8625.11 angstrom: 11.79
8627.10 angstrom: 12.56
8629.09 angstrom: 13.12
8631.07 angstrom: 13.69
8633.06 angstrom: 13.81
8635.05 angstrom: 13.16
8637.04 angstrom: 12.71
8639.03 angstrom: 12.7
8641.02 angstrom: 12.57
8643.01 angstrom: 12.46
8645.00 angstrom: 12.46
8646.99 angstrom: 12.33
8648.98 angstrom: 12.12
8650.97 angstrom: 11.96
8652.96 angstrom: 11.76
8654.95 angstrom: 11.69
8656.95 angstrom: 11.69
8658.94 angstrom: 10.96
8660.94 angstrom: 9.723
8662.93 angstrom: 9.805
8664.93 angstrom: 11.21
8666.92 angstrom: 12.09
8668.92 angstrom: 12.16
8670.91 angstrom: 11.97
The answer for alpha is 1.4 angstrom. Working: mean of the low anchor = 12.5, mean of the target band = 11.7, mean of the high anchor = 12.4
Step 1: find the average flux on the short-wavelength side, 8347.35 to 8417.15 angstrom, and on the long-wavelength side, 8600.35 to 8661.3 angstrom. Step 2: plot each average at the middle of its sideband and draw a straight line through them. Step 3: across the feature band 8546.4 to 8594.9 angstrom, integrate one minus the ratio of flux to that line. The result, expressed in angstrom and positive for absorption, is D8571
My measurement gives 0.3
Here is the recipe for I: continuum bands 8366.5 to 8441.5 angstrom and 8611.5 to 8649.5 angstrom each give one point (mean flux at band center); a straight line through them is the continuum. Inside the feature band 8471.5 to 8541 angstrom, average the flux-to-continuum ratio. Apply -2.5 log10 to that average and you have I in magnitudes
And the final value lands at 0.04 mag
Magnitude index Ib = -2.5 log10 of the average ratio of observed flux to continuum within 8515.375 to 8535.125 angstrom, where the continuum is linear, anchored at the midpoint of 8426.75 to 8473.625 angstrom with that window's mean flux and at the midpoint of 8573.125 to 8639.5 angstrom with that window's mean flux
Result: 0.03 mag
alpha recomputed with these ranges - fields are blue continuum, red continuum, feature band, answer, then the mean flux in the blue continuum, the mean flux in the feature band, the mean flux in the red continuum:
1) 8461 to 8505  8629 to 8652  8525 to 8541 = 0.92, 12.2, 11.6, 12.7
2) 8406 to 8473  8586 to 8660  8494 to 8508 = 0.90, 12.6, 11.7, 12.3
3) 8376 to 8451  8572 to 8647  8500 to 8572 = 3.76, 12.5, 11.8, 12.4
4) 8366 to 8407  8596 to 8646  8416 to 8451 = -0.60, 12.5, 12.7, 12.4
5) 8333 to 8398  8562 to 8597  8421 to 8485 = -1.04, 12.5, 12.6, 12.3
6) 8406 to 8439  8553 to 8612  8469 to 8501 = 0.50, 12.5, 12.2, 12.3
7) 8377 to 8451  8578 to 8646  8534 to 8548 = 2.36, 12.5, 10.3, 12.4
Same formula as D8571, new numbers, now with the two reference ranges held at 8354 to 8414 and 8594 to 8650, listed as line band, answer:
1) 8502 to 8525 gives 0.7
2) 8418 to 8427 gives -0.3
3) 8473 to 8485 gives 0.0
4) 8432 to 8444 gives 0.1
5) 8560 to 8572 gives 0.1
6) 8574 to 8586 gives 0.1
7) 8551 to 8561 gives 0.1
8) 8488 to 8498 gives 0.2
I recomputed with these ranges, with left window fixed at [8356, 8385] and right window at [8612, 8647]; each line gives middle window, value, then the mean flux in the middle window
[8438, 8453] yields -0.03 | 12.9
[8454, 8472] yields 0.01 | 12.5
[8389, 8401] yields 0.03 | 12.3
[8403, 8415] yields 0.01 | 12.5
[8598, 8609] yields -0.01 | 12.5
